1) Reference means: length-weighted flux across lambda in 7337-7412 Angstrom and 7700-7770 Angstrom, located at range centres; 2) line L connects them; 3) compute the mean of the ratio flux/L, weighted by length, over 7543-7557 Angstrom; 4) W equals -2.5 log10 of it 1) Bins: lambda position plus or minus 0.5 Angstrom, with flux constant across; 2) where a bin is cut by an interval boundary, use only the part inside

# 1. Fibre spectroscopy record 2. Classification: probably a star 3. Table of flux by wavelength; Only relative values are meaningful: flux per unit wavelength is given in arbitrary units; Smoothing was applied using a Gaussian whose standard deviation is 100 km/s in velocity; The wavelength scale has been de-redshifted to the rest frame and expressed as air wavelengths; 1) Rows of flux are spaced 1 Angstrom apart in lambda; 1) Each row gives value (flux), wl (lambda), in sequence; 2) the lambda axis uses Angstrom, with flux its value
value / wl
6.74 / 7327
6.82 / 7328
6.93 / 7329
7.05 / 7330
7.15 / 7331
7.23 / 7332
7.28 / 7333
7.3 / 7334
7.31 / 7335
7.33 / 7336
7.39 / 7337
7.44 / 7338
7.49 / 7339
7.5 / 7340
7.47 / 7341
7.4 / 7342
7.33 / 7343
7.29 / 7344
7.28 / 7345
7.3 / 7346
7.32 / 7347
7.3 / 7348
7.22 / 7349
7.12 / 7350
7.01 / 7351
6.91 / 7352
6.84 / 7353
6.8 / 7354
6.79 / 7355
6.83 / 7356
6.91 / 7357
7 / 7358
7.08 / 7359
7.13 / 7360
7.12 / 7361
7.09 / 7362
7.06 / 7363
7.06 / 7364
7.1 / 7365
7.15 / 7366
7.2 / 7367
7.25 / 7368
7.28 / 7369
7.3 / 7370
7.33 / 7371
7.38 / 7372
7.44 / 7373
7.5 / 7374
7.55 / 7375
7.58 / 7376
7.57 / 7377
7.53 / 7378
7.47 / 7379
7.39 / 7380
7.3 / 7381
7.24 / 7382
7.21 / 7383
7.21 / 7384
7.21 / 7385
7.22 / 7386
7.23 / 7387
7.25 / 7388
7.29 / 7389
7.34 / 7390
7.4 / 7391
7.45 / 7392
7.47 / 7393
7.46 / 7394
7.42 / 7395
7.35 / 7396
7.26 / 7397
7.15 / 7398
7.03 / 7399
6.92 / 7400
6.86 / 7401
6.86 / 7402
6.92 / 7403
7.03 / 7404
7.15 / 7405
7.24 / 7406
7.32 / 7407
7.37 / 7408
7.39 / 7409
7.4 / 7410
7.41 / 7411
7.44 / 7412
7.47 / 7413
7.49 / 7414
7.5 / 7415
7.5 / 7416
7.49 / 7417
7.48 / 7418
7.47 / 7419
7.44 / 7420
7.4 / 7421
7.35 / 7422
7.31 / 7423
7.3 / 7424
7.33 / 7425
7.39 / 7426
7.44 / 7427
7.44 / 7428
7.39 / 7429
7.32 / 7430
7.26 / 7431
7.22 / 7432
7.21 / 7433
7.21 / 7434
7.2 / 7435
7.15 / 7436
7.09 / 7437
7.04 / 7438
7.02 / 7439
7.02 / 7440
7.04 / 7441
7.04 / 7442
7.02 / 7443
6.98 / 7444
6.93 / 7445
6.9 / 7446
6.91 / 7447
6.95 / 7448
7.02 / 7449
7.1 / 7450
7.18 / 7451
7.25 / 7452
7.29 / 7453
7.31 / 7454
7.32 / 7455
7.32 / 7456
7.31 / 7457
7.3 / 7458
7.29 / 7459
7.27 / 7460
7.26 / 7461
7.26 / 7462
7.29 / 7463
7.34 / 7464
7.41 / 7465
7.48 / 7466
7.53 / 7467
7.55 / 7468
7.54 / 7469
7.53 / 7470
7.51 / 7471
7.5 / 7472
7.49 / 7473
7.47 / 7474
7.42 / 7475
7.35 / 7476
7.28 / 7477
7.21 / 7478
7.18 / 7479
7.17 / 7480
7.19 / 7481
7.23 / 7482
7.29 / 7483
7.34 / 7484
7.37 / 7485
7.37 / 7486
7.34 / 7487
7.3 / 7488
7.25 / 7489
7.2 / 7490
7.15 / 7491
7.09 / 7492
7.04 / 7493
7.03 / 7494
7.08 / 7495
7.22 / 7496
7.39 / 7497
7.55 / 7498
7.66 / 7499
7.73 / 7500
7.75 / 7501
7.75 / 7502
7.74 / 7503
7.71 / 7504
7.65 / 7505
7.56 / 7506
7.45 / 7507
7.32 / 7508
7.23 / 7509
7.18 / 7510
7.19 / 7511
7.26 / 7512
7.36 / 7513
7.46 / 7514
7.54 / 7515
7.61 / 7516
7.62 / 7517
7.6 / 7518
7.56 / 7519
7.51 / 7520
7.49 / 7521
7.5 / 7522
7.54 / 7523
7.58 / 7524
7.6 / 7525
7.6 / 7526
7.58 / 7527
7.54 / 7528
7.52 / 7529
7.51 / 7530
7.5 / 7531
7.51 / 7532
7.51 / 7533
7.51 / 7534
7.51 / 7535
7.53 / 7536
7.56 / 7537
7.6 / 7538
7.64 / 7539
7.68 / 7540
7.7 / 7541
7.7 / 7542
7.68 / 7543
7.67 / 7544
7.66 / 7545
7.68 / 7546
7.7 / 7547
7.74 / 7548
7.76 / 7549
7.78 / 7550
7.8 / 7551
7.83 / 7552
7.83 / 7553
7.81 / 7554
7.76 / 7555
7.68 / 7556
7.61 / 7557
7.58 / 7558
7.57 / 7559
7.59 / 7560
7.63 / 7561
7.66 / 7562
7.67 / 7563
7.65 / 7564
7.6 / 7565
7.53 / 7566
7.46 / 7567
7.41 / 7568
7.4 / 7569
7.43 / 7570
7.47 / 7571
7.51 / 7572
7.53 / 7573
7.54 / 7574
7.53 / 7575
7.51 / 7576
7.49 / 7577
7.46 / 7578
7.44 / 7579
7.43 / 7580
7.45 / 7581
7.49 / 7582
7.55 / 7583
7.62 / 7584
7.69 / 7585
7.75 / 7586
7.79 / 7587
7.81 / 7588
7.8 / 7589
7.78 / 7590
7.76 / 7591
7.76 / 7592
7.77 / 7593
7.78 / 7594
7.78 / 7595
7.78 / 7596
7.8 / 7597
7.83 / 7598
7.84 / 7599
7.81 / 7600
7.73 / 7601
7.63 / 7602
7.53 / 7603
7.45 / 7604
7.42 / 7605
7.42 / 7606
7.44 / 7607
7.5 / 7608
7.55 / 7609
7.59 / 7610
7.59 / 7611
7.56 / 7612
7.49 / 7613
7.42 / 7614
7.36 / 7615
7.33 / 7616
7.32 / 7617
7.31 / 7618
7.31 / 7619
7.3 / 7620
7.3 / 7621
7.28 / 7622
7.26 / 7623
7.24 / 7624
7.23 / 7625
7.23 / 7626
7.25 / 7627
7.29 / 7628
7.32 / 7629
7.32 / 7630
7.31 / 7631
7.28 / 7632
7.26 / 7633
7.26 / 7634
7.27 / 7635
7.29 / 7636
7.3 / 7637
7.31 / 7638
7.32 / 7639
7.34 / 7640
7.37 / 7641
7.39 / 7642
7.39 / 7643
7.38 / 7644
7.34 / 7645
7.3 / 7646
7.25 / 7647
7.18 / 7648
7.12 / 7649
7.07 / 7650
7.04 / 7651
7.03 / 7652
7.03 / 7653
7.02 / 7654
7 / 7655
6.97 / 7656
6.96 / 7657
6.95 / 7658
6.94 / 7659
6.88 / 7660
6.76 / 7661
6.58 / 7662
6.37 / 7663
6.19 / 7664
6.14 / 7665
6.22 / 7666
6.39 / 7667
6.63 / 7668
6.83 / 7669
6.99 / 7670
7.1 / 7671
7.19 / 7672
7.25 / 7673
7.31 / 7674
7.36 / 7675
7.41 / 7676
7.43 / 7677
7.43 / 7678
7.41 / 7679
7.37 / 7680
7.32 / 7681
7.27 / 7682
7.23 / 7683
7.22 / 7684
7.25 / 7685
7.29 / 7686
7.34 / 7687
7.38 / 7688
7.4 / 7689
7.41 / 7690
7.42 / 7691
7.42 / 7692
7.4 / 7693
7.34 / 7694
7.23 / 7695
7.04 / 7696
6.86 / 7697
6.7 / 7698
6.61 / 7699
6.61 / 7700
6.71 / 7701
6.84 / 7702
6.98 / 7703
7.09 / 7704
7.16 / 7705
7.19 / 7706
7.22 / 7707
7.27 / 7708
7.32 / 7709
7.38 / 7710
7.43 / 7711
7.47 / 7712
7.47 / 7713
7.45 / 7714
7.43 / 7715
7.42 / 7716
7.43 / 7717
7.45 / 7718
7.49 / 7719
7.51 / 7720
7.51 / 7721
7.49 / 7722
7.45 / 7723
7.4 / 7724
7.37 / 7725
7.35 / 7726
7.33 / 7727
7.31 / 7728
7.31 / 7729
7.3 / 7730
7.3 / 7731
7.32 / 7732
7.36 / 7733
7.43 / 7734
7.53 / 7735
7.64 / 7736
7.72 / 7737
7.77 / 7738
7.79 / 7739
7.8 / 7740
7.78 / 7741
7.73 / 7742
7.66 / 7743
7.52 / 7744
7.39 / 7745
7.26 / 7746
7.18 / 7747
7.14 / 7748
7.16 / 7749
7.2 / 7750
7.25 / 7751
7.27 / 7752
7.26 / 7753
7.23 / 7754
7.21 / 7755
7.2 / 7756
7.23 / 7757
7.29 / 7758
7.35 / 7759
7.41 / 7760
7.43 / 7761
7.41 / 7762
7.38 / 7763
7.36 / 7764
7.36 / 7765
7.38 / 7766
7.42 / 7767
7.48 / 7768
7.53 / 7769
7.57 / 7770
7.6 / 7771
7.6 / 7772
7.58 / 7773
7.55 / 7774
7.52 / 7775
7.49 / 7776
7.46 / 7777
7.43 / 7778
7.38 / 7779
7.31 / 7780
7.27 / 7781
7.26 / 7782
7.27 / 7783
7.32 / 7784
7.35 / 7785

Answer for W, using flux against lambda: -0.06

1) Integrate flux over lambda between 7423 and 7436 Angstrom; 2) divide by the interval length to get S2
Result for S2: 7.3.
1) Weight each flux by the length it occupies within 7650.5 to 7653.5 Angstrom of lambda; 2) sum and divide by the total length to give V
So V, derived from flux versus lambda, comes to 7.03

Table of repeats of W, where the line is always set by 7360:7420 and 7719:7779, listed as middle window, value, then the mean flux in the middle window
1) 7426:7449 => 0.03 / 7.13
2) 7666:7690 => 0.03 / 7.19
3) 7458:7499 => 0.00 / 7.32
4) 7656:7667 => 0.12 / 6.61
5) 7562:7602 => -0.04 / 7.63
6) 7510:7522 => -0.02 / 7.46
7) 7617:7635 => 0.02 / 7.28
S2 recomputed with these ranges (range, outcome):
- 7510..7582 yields 7.57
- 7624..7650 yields 7.29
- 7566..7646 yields 7.48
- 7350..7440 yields 7.25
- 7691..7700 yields 7.07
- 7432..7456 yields 7.1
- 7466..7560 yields 7.5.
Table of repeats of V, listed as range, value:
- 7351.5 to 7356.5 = 6.83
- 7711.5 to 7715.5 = 7.46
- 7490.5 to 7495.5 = 7.08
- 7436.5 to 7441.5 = 7.04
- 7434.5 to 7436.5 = 7.18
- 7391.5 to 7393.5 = 7.46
